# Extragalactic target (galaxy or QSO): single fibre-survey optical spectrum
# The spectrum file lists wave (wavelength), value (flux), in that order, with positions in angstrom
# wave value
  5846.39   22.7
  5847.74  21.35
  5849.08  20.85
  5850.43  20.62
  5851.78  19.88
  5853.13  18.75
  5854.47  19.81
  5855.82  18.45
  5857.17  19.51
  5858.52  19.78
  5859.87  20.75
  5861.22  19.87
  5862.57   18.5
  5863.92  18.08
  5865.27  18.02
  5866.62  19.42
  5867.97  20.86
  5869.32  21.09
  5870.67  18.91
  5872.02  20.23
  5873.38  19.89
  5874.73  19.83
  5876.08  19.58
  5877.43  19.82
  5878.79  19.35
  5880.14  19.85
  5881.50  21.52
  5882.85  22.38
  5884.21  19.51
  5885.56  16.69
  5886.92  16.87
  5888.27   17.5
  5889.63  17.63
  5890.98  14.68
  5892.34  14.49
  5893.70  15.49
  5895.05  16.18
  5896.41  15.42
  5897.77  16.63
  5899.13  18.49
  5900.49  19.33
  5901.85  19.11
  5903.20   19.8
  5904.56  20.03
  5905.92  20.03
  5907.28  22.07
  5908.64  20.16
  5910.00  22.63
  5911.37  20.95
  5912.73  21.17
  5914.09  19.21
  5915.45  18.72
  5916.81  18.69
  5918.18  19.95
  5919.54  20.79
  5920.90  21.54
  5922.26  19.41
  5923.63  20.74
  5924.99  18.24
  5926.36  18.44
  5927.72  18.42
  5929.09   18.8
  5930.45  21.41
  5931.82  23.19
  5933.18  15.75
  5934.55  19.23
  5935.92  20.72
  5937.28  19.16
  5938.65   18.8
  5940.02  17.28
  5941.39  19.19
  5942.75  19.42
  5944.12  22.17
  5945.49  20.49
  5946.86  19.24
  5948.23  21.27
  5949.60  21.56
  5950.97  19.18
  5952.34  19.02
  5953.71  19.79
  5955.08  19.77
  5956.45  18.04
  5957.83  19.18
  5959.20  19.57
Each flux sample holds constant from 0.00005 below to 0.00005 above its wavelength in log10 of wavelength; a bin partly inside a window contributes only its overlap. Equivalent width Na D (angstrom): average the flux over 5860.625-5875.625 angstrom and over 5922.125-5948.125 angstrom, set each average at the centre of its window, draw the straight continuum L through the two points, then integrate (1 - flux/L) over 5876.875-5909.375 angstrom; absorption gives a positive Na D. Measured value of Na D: 1.76 angstrom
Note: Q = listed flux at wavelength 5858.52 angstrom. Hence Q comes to 19.78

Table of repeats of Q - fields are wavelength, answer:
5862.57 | 18.5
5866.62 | 19.42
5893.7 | 15.49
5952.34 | 19.02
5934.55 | 19.23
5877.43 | 19.82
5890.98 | 14.68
